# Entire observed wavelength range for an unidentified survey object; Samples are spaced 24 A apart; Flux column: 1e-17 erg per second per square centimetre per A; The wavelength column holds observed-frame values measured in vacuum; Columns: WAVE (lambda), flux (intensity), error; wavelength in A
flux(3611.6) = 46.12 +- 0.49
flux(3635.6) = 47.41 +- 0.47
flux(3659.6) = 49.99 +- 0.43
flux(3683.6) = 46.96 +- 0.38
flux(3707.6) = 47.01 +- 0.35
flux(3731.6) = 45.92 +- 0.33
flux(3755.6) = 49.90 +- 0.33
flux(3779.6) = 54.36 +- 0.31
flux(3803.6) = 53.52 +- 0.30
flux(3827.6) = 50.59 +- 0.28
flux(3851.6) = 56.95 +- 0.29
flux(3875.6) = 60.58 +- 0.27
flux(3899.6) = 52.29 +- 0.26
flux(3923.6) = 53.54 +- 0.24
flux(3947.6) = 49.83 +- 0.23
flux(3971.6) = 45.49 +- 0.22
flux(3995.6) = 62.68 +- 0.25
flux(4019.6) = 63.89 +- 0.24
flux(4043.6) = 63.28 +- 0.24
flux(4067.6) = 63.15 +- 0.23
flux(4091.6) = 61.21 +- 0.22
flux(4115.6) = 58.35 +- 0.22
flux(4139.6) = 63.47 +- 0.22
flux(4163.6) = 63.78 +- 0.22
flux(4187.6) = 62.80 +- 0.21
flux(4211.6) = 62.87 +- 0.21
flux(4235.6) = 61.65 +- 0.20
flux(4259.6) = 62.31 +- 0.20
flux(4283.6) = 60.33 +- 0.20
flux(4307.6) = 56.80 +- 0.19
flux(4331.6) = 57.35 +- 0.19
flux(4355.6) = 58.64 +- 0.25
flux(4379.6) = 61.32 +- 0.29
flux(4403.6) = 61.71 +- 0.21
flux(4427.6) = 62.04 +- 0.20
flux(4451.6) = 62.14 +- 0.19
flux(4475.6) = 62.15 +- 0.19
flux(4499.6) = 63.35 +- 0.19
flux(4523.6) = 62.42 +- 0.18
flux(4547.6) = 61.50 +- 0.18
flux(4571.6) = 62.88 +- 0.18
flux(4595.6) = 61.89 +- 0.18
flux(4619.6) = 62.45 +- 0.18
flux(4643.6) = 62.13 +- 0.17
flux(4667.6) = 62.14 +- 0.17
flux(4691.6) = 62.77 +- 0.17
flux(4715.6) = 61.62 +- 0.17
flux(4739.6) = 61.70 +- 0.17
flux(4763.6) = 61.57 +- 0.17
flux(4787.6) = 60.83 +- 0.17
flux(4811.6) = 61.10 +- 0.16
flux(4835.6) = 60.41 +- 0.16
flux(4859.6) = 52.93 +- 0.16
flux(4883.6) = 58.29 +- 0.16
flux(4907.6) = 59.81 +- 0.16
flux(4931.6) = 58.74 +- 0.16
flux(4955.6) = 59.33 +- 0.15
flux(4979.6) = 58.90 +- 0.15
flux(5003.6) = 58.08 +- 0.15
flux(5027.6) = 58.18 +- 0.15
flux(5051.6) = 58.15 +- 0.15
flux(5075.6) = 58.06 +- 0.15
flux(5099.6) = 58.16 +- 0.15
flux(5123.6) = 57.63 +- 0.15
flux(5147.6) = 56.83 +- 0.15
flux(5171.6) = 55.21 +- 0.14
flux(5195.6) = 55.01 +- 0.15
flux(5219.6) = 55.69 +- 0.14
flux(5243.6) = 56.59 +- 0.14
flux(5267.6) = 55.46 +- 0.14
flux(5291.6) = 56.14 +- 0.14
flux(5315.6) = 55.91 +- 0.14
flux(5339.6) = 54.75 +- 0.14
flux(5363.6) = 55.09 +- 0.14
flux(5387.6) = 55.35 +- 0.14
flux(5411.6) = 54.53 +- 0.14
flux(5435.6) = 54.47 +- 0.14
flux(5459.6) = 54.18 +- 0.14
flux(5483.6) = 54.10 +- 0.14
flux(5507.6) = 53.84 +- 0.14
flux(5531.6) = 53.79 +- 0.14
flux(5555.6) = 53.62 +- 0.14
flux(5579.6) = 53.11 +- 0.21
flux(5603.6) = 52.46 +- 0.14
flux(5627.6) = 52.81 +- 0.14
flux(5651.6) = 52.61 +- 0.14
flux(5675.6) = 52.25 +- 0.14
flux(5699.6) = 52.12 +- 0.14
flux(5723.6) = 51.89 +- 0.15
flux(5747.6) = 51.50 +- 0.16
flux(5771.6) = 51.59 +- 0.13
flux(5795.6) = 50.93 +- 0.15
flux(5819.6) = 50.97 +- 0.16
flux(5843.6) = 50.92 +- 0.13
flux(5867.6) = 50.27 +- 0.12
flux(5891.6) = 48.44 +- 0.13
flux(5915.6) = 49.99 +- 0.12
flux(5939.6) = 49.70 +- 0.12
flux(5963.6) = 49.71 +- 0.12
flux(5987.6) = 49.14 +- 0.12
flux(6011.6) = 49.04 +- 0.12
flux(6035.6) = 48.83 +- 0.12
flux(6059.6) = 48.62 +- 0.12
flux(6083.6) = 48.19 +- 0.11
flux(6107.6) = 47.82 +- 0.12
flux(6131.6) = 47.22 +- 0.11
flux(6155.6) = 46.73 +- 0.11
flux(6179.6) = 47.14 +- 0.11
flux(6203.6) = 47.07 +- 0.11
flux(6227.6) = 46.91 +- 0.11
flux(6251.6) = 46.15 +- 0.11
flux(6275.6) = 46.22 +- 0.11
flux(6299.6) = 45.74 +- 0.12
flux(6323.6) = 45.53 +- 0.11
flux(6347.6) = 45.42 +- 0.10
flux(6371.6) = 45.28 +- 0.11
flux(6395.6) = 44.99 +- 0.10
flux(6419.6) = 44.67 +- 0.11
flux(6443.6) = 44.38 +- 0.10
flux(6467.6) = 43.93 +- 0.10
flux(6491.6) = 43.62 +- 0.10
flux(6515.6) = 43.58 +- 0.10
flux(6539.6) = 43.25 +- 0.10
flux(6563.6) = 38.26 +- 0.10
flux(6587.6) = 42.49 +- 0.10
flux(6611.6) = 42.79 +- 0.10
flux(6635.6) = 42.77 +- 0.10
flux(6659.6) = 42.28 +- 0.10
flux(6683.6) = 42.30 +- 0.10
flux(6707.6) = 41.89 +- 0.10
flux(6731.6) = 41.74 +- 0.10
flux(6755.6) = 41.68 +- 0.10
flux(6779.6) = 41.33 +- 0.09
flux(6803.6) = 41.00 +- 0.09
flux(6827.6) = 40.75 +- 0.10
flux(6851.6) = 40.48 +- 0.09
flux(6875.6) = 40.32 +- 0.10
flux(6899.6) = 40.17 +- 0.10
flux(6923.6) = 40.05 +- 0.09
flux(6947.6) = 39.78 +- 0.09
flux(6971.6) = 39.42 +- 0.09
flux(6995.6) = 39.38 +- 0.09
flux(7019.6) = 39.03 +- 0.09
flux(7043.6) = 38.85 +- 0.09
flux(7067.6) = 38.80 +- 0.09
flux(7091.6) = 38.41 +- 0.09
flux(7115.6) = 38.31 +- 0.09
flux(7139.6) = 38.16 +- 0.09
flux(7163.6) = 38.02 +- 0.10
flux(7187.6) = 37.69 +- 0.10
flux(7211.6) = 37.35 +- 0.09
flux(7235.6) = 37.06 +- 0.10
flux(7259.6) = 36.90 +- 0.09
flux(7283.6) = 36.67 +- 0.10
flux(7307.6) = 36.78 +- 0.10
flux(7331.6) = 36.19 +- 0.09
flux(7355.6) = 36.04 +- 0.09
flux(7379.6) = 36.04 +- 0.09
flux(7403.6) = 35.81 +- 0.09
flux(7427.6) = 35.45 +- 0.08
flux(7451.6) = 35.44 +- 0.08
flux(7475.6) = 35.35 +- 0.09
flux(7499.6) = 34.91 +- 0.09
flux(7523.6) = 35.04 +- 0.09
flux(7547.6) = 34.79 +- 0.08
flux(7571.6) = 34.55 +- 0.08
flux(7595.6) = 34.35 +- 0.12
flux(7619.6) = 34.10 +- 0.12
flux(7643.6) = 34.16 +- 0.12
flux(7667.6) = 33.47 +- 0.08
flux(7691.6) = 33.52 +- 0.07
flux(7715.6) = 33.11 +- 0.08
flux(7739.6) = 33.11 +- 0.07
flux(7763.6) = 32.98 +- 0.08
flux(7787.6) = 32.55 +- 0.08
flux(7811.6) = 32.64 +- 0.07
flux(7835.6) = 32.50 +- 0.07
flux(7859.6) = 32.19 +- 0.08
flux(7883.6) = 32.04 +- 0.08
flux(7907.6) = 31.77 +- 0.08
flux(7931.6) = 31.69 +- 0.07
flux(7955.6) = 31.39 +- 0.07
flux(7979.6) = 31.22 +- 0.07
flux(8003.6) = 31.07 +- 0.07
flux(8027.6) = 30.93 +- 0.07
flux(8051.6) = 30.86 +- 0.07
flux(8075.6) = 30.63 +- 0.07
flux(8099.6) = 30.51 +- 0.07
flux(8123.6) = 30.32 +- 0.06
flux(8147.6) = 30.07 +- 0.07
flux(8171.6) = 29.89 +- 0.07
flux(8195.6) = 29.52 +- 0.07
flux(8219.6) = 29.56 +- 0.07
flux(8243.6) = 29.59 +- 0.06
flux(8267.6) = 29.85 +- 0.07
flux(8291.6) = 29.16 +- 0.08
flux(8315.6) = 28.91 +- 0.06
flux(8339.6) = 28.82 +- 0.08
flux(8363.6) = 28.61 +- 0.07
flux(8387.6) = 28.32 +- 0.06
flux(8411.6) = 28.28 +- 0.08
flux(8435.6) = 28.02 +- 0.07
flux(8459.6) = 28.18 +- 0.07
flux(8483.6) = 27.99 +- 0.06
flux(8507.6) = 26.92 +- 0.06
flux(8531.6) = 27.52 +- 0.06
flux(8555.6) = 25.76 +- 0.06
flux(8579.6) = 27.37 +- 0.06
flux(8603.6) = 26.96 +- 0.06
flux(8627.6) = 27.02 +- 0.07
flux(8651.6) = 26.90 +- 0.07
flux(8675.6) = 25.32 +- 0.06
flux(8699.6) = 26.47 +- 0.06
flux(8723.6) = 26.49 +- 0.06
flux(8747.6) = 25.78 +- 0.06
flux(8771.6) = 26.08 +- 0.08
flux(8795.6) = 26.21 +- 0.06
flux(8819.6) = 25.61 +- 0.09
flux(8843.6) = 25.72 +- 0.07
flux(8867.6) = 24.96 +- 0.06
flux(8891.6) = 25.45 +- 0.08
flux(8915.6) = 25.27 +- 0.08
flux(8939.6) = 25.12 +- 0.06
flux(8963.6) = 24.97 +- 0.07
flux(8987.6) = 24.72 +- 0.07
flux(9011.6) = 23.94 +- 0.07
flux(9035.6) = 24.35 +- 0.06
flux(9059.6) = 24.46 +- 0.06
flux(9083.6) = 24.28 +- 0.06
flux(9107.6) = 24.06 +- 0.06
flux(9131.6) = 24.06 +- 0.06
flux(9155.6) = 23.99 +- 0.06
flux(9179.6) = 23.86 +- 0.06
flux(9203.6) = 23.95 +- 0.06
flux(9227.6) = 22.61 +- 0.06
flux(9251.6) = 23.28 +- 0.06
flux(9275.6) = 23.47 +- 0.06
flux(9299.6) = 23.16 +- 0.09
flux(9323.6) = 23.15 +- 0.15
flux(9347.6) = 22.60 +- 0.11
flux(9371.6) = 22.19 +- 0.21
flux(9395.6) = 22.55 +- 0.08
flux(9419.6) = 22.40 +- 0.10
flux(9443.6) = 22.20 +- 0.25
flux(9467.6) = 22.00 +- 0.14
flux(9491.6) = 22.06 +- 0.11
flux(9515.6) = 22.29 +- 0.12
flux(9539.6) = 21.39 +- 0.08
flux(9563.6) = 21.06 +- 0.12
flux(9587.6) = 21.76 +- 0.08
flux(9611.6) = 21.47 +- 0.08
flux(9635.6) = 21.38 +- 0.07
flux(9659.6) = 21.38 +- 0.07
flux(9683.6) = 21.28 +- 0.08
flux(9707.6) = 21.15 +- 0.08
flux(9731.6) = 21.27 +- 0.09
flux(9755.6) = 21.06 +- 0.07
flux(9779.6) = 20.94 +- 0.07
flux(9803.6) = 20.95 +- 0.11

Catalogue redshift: 0.000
